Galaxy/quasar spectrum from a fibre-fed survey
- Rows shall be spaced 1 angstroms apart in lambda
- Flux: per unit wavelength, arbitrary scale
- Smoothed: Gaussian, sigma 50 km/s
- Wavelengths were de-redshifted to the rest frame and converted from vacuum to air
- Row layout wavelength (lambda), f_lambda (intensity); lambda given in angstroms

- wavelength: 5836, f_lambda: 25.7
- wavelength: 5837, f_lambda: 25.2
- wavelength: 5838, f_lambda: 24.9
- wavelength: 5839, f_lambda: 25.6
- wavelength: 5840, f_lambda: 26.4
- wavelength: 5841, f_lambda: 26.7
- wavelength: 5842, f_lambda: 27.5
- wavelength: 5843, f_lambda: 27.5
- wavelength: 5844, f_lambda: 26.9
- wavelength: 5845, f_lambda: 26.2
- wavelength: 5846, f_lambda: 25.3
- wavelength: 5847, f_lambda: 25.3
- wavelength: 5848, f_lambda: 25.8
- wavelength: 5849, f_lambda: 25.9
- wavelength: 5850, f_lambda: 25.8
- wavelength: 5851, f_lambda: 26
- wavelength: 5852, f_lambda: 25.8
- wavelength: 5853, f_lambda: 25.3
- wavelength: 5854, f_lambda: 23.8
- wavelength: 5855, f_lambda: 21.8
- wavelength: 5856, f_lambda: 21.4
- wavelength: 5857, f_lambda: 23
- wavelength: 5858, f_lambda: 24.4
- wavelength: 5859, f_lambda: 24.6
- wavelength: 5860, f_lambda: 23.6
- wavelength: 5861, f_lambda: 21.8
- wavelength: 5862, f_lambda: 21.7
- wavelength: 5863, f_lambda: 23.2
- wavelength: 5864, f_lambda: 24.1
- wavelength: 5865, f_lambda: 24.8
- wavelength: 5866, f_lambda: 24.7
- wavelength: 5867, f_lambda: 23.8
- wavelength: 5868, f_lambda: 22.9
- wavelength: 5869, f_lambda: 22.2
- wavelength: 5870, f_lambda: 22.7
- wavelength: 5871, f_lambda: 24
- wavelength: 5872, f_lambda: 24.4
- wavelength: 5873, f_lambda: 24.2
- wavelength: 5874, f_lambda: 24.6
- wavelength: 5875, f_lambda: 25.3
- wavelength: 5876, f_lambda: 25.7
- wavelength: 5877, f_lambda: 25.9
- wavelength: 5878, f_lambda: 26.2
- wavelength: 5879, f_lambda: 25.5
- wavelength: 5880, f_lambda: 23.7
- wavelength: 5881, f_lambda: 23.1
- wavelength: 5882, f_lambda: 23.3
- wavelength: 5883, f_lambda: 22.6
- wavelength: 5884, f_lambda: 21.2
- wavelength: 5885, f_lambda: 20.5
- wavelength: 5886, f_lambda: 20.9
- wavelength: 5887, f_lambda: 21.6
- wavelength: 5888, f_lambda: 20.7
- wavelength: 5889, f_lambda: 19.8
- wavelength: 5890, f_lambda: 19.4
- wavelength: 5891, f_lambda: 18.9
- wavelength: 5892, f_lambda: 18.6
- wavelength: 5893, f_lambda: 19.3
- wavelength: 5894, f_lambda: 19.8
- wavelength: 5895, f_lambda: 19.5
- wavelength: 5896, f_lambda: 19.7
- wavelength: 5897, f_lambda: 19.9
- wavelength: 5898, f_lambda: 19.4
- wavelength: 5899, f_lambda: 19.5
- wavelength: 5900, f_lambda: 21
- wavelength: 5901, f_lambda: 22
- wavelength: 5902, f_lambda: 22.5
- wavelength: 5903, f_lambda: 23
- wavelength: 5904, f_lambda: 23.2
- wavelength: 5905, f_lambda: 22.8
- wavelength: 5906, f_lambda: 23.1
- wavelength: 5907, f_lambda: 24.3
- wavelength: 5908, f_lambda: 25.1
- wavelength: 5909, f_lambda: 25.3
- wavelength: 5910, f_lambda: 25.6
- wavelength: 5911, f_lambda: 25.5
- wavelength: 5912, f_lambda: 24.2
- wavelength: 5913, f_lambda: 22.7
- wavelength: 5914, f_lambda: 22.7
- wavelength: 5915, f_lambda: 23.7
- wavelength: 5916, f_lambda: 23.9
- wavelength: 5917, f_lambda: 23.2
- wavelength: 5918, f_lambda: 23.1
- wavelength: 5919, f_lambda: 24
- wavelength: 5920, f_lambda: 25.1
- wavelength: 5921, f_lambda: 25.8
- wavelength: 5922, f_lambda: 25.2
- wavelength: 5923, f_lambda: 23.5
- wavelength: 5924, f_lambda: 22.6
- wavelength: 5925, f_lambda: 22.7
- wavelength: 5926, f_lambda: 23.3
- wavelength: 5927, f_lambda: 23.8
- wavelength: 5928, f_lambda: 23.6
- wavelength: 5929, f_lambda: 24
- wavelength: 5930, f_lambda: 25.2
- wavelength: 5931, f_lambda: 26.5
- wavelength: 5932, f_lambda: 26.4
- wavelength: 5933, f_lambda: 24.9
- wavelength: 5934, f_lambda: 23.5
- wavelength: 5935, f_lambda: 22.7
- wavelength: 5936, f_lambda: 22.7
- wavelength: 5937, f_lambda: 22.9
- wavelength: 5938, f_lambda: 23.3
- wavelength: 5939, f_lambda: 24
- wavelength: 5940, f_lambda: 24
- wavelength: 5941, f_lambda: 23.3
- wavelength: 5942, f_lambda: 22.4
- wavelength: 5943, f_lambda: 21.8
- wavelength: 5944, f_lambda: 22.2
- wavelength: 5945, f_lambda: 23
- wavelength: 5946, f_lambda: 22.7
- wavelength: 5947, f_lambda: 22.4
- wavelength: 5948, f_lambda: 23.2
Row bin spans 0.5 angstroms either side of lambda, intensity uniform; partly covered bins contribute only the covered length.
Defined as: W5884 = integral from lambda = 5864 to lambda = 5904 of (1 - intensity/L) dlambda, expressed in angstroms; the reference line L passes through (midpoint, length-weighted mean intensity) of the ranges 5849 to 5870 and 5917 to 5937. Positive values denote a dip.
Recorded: 2.7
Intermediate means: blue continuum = 23.8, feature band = 22.3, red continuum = 24.1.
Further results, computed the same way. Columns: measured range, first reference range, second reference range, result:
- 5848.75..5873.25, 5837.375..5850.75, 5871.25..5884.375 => 1.36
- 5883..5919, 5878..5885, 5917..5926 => 2.55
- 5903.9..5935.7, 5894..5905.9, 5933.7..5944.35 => -2.92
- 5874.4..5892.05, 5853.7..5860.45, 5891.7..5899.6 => -1.49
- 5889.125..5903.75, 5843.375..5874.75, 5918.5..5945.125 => 2.30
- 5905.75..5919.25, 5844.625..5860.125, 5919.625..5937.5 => 0.10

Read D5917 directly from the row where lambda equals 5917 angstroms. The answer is 23.2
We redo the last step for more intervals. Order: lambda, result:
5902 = 22.5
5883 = 22.6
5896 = 19.7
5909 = 25.3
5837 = 25.2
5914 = 22.7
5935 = 22.7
